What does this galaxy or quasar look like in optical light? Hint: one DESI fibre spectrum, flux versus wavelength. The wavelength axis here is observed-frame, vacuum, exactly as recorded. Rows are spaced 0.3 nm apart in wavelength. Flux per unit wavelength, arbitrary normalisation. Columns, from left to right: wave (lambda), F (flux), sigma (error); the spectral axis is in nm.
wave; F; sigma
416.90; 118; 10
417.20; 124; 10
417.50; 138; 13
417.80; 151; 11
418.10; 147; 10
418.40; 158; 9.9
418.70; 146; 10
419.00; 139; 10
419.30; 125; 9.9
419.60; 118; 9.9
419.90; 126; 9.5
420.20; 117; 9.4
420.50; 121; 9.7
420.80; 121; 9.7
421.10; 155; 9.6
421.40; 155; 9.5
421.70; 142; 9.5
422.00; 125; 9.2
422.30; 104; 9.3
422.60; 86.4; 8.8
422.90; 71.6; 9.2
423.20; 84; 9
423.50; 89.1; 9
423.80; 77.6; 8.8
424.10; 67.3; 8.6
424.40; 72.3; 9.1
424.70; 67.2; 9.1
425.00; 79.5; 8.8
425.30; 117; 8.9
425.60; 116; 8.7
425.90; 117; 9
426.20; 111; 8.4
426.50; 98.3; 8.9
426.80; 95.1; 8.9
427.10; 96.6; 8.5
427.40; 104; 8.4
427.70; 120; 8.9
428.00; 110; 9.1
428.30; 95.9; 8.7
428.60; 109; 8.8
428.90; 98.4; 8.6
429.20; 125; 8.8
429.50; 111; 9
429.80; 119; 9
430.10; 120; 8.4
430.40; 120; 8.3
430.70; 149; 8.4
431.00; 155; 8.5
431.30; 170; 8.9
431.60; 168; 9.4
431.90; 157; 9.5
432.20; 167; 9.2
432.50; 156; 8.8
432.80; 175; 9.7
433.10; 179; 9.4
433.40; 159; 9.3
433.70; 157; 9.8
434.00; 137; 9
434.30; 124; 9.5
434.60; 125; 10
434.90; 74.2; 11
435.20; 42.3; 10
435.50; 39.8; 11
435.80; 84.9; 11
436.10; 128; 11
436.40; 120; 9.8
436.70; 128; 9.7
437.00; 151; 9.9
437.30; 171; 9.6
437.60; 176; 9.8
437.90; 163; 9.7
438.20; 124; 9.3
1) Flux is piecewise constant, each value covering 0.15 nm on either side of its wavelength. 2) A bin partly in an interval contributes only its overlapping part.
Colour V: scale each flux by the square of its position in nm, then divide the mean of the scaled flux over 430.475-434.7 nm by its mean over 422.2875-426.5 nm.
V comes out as 1.79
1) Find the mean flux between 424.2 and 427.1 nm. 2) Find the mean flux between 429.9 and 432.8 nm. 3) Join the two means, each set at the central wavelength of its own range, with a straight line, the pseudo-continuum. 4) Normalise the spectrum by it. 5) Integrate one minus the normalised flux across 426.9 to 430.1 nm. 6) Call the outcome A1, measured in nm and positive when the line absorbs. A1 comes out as 0.38 nm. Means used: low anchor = 96.5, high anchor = 152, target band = 109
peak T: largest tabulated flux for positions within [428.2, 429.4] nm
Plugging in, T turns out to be 125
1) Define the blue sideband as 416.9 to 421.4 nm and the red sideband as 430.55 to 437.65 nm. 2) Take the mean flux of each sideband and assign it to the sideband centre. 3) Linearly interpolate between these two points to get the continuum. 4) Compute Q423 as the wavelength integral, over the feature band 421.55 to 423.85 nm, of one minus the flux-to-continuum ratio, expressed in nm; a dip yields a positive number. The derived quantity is 0.63 nm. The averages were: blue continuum 135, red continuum 137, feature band 98.3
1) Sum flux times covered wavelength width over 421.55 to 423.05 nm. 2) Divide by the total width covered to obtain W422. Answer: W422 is 106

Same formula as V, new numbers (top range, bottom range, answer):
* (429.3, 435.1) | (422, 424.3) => 1.74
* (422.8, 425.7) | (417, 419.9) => 0.63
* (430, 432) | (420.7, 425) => 1.55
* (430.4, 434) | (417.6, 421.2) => 1.26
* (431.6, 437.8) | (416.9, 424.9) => 1.23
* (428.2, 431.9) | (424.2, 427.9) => 1.34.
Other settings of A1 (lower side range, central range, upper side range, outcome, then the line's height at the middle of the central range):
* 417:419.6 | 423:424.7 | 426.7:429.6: 0.619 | 121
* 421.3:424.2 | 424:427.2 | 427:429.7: 0.293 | 104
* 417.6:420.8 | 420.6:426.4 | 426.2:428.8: 0.766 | 119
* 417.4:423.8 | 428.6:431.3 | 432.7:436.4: -0.147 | 120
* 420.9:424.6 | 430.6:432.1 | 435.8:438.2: -0.400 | 127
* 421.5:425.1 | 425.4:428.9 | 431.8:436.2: -0.119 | 103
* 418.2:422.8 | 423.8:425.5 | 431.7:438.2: 0.638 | 130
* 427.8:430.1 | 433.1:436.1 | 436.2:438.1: 0.588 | 138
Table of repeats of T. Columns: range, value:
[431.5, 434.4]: 179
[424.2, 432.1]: 170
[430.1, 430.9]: 149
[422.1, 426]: 117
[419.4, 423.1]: 155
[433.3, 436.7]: 159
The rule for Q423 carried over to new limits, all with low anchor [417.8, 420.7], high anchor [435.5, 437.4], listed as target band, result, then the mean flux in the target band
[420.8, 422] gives -0.10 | 144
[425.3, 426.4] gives 0.13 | 114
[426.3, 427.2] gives 0.22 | 97.5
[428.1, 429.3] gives 0.20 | 106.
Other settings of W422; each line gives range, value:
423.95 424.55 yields 69.8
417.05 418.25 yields 140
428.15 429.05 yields 101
